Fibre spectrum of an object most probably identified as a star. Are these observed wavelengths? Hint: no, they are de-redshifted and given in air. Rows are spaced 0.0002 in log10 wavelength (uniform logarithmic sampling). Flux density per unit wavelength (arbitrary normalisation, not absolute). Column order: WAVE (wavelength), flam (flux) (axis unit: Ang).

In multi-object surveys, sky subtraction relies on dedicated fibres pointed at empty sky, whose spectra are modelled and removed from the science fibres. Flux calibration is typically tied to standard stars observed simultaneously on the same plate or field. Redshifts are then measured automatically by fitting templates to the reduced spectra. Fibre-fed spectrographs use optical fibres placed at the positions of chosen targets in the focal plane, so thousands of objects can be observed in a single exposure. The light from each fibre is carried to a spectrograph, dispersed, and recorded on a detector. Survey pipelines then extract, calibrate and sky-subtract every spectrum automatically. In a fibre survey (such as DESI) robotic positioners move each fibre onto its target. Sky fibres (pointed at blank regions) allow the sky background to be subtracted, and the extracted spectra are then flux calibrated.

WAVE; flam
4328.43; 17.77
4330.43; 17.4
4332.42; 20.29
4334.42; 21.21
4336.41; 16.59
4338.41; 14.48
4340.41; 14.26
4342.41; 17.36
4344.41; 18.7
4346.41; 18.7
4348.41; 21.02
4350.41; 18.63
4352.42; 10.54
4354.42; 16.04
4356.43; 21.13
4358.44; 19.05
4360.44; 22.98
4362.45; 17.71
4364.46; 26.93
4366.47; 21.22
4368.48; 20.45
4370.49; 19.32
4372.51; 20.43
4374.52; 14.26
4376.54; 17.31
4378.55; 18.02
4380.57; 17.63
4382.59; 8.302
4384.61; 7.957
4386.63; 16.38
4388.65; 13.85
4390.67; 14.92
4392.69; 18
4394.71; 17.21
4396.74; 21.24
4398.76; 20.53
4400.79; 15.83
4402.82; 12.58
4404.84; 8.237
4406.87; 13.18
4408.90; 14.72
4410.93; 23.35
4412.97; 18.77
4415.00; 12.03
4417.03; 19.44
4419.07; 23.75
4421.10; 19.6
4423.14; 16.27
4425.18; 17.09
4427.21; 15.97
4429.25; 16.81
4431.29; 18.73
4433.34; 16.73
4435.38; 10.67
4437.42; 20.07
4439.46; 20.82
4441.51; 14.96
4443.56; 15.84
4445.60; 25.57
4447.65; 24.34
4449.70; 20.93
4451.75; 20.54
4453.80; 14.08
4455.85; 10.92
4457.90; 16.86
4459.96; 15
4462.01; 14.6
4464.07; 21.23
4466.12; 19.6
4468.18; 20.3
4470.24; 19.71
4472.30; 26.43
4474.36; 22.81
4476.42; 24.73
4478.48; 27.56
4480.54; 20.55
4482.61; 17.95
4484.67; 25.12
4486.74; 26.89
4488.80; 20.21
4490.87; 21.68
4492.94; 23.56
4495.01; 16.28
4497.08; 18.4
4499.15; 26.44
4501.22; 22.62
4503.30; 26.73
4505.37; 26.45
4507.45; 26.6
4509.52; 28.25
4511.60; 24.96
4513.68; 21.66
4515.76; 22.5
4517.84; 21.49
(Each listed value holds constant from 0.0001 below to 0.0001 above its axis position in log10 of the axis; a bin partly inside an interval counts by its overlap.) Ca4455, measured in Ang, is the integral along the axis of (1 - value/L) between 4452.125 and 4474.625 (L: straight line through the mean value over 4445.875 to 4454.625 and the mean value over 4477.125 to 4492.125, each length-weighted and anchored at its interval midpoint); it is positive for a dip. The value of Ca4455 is 3.45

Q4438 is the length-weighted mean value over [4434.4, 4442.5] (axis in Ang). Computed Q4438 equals 16.7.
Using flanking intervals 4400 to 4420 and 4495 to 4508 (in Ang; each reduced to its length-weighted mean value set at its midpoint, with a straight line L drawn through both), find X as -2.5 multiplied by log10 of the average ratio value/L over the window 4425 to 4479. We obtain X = 0.04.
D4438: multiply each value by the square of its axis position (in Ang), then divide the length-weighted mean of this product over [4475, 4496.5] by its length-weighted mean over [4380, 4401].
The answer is 1.50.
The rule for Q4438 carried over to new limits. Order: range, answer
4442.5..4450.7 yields 21.6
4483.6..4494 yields 23.5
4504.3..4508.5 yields 26.6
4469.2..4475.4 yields 23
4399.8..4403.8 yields 14.2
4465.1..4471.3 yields 19.9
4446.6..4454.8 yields 20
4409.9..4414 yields 21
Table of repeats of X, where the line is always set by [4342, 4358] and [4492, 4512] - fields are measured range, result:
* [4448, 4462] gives 0.31 mag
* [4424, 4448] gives 0.19 mag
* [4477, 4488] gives -0.02 mag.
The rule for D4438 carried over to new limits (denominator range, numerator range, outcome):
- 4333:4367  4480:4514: 1.34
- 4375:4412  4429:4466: 1.17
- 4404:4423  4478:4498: 1.31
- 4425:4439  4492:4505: 1.39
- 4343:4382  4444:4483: 1.12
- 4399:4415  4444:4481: 1.36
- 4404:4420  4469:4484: 1.40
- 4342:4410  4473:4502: 1.39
